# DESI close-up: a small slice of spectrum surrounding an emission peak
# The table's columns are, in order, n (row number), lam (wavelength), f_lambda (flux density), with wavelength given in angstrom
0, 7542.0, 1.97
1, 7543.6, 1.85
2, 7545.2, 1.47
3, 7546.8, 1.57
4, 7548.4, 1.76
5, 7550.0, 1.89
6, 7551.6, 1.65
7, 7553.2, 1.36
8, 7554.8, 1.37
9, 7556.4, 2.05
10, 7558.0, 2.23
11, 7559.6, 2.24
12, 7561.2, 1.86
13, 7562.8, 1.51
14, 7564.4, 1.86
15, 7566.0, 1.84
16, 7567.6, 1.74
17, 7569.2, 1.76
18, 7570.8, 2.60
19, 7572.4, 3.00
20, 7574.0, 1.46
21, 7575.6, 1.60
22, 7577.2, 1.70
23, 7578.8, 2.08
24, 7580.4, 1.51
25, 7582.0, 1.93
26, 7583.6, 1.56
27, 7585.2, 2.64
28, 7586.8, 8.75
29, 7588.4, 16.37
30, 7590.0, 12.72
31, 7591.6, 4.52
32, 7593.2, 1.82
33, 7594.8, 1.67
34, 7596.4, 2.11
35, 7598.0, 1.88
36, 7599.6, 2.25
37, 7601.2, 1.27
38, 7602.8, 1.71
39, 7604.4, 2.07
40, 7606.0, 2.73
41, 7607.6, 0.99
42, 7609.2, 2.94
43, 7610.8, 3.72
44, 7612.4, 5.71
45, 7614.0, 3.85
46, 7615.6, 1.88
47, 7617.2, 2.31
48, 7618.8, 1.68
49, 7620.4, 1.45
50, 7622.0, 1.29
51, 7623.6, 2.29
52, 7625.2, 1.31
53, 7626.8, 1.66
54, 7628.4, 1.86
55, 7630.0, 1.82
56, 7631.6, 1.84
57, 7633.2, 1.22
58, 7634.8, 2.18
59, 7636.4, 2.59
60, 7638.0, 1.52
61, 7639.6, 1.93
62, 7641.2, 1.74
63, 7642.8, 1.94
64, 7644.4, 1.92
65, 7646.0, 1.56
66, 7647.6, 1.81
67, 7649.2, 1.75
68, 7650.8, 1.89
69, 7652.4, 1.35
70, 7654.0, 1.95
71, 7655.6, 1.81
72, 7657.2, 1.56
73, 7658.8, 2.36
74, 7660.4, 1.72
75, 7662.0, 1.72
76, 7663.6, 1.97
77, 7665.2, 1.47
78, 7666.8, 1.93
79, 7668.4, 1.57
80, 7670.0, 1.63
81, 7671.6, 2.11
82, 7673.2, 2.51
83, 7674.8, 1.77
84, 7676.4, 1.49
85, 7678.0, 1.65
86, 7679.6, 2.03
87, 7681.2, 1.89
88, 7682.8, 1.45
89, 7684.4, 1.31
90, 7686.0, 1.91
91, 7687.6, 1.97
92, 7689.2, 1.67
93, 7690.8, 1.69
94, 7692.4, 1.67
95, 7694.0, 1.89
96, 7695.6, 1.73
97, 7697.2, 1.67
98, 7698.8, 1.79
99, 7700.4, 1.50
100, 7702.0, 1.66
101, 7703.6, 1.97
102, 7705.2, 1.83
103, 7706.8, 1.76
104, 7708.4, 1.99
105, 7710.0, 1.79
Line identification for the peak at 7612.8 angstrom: [N II]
